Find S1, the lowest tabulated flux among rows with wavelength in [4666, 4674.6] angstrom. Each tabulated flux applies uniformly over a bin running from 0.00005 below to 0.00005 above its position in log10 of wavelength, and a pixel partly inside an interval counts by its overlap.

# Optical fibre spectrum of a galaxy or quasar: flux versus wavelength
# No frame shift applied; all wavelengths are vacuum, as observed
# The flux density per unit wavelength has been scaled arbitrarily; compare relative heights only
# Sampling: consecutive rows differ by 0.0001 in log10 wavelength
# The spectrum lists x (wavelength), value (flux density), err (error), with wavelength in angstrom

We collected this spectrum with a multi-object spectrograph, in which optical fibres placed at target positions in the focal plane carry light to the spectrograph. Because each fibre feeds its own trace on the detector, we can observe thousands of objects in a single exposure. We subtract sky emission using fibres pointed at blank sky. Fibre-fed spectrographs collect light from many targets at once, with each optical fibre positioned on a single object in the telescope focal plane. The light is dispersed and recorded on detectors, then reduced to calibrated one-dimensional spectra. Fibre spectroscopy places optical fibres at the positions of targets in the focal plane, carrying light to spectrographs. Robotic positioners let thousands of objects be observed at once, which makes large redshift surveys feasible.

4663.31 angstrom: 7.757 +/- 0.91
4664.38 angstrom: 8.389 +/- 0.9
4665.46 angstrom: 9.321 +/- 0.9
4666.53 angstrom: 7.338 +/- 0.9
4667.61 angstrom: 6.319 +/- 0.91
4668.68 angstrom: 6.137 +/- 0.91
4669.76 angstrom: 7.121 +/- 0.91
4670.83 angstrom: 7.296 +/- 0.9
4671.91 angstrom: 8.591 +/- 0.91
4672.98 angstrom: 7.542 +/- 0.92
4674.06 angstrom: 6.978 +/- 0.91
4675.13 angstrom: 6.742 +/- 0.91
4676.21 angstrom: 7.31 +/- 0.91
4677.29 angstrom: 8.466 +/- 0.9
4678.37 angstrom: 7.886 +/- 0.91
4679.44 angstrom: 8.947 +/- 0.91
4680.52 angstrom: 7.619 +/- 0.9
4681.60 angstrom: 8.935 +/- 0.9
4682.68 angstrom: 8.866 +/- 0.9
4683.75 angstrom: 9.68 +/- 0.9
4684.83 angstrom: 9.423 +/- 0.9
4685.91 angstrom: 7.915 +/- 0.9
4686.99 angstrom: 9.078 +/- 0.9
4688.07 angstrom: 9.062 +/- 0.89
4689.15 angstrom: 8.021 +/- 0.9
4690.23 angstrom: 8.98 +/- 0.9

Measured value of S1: 6.137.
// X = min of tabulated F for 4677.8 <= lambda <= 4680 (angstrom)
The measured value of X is 7.886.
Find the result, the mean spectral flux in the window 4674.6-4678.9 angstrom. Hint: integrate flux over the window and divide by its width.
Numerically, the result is 7.59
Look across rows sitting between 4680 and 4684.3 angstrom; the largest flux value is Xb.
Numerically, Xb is 9.68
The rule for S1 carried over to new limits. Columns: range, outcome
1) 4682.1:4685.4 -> 8.866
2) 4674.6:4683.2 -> 6.742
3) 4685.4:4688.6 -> 7.915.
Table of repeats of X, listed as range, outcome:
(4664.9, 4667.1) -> 7.338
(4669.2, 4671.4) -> 7.121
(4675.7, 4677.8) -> 7.31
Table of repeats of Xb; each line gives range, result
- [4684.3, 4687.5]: 9.423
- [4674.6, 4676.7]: 7.31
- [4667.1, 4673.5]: 8.591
